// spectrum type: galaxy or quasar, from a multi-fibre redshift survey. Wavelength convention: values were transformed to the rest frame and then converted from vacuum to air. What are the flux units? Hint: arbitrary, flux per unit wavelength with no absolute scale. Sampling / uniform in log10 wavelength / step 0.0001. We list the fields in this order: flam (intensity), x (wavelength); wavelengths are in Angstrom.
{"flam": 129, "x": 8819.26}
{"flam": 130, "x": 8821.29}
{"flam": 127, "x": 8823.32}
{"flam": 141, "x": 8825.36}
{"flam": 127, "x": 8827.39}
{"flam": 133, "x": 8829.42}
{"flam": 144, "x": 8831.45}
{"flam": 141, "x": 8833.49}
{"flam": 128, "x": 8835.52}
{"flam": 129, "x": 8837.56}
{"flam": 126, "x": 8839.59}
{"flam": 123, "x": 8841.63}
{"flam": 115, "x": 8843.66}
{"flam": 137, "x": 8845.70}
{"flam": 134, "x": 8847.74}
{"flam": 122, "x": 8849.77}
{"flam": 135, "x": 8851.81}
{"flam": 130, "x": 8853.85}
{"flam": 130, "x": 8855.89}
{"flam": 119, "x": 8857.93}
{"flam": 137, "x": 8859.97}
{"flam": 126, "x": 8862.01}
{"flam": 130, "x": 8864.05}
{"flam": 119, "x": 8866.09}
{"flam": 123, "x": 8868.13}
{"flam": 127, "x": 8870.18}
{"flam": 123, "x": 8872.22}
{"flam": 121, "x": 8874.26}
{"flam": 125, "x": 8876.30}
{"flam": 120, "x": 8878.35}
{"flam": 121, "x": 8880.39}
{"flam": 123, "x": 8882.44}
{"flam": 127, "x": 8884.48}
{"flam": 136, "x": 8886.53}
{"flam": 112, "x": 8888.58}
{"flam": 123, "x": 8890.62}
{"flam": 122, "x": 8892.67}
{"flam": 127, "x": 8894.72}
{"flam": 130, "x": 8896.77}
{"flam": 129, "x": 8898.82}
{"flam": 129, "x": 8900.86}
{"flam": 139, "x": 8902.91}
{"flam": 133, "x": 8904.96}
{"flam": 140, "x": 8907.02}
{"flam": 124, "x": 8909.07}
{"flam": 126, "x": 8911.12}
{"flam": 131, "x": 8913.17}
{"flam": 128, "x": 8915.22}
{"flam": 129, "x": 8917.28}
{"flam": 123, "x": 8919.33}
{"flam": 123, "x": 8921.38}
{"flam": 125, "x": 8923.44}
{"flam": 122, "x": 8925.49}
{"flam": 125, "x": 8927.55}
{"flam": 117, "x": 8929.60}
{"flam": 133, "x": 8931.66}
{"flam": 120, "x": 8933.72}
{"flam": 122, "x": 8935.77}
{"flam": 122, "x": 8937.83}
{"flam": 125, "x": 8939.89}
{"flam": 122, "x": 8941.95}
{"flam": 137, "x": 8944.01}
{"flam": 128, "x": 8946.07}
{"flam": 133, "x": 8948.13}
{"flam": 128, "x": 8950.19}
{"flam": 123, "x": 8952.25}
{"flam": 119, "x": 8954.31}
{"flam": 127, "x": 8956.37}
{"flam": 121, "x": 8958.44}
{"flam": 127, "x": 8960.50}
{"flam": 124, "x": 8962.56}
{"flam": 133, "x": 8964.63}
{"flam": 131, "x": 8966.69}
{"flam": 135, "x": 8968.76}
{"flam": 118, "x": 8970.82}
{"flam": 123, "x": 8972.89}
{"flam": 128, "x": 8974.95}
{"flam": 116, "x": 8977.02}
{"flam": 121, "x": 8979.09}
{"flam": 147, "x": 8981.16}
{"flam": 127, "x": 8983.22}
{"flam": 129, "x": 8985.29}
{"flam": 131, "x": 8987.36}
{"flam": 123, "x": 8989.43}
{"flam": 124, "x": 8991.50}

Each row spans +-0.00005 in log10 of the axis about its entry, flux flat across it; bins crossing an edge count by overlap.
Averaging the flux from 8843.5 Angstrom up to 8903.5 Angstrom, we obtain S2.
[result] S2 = 126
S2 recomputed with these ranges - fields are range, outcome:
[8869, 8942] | 126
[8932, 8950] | 126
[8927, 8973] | 126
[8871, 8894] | 123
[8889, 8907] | 129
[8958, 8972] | 127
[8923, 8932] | 124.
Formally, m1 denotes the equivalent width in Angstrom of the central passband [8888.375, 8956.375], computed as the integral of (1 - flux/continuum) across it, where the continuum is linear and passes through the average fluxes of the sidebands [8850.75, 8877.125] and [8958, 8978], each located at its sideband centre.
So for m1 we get -0.2 Angstrom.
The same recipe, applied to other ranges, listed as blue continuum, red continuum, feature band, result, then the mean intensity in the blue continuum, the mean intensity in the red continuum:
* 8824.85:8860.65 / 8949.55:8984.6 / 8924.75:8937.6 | 0.4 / 130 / 126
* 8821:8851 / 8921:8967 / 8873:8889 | 0.6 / 131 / 125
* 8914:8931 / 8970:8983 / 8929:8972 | -0.3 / 124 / 126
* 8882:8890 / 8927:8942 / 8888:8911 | -0.7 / 125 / 123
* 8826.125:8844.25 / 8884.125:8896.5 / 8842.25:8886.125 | 0.4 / 130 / 125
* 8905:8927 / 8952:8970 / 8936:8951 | -0.1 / 127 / 127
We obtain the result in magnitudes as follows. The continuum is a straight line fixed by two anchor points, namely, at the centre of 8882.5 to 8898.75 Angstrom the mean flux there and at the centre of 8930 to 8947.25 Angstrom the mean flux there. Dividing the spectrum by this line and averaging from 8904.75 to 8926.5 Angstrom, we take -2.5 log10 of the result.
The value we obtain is -0.02 mag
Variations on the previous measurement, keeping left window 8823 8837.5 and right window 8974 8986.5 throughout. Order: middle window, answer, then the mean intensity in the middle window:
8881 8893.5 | 0.070 mag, 124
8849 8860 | 0.043 mag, 128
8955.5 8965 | 0.026 mag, 126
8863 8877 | 0.073 mag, 124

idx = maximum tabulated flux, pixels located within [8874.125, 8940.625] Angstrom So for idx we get 140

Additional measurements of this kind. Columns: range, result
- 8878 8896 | 136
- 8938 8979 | 137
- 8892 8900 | 130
